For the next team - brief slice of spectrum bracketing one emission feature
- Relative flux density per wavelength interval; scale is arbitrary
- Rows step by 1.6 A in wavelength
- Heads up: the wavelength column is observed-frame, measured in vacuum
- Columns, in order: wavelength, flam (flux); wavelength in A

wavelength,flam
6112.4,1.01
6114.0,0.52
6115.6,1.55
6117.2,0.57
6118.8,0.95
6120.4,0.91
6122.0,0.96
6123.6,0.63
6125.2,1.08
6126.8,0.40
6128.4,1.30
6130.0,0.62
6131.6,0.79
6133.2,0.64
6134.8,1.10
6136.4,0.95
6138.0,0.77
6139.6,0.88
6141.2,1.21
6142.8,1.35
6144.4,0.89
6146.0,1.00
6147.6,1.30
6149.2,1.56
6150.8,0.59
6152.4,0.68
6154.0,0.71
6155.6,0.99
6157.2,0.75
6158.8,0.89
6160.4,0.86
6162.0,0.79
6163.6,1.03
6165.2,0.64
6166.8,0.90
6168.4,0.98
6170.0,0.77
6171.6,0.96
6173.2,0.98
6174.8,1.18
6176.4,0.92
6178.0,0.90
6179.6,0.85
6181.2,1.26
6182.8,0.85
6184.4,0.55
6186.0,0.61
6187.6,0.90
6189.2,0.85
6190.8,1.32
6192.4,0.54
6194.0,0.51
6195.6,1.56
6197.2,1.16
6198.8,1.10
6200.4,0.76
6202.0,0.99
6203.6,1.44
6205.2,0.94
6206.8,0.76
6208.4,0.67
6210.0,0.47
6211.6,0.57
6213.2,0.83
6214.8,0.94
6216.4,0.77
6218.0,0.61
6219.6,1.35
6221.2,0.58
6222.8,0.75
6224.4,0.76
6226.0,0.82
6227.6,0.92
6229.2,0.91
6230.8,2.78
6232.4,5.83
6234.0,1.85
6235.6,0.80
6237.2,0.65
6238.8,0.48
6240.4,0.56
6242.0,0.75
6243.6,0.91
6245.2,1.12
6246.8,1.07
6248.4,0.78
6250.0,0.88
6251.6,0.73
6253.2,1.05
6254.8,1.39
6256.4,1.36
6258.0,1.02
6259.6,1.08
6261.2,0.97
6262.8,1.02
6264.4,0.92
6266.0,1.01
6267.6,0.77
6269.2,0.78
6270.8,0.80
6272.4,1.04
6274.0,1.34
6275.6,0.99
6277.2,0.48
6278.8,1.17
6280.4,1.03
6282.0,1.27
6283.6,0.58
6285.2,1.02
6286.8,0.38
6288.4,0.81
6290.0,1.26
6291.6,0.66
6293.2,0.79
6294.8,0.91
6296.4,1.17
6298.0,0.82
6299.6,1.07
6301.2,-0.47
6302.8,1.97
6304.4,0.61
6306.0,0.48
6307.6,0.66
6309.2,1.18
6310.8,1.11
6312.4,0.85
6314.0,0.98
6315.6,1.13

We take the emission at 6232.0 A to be H-beta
